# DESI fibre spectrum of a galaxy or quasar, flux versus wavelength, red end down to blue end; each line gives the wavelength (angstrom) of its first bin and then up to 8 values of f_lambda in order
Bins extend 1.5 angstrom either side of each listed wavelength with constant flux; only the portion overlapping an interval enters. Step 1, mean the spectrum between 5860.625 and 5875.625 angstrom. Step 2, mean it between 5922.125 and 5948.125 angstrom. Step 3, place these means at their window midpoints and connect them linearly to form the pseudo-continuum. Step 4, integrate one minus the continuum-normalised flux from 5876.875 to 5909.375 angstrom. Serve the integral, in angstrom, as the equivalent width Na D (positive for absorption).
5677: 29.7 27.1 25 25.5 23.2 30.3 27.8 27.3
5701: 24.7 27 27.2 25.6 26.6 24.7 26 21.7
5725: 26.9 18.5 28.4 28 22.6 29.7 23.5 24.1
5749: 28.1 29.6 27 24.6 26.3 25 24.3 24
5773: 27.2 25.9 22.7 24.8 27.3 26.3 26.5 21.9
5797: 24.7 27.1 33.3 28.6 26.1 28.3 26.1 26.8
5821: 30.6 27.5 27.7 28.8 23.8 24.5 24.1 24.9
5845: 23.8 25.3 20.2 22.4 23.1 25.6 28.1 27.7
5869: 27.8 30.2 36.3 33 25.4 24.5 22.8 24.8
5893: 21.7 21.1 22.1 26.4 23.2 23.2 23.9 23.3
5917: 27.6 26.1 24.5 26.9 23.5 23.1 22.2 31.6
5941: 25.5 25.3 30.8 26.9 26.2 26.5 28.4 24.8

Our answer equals 4.4 angstrom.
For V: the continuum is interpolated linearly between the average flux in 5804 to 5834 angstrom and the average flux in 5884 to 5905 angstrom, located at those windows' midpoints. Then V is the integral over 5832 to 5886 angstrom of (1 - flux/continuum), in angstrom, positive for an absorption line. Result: -2.04 angstrom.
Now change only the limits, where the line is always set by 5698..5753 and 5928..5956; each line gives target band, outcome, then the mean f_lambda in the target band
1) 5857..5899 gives -0.8 angstrom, 26.5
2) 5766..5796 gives 0.9 angstrom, 25.1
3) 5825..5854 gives 1.4 angstrom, 24.7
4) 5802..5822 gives -1.9 angstrom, 28.4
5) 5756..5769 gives 0.4 angstrom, 25.1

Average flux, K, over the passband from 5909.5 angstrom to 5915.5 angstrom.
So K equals 23.6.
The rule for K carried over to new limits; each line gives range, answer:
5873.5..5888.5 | 28.4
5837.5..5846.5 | 24.3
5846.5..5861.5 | 23.3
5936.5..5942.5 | 28.6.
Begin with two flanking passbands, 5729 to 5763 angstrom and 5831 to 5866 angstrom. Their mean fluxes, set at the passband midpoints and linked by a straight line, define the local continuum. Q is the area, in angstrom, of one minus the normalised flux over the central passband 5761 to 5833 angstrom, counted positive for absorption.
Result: -3.3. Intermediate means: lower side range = 26.4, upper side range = 24.4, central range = 26.5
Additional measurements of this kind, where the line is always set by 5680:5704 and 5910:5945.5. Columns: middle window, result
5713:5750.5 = 1.3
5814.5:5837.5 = -1.1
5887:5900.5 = 1.6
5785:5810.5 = -0.9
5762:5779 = 0.6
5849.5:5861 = 1.3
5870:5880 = -2.7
